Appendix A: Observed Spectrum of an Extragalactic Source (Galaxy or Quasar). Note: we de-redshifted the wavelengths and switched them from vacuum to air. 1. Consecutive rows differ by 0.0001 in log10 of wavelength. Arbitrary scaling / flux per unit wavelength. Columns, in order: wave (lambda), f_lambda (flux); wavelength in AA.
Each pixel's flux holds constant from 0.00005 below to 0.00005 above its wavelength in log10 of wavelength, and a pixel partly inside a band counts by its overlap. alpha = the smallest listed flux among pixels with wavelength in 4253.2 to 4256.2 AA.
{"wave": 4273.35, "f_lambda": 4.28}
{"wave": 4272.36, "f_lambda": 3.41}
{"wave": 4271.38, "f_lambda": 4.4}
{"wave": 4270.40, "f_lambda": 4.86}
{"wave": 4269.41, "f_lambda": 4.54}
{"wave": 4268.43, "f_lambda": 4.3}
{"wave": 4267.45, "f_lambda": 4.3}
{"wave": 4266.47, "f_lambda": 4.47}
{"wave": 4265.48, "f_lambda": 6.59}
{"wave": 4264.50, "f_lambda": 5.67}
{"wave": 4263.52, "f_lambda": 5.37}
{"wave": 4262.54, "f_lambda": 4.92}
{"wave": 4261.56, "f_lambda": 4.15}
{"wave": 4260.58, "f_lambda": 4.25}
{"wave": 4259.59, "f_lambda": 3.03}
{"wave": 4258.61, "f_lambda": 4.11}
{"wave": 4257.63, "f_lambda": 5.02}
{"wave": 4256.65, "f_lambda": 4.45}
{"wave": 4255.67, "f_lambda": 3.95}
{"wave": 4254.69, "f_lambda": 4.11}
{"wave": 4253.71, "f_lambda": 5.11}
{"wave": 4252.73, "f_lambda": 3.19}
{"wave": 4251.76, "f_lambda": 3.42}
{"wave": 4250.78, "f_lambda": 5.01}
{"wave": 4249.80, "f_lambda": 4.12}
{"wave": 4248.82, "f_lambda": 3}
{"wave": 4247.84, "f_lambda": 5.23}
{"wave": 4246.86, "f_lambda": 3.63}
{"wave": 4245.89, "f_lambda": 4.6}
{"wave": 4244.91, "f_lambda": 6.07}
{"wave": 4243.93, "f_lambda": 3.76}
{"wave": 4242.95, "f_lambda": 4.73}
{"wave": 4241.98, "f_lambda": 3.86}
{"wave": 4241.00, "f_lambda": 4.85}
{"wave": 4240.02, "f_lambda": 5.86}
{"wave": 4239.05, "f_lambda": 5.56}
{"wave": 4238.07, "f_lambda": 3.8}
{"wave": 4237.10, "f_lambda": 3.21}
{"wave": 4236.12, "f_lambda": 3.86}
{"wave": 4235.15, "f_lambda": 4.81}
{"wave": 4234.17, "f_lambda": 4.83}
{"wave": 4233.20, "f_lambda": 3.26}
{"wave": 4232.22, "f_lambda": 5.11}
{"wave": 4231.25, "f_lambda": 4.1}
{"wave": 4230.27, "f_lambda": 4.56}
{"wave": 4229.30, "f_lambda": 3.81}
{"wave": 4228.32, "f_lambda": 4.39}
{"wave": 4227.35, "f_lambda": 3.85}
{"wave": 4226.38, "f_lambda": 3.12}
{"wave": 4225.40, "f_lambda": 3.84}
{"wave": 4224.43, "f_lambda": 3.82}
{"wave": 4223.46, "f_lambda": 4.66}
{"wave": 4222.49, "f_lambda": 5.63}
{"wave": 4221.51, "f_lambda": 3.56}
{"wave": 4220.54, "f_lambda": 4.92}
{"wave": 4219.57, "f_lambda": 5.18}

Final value 3.95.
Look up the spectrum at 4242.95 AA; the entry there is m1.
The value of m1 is 4.73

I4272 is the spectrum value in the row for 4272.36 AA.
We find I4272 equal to 3.41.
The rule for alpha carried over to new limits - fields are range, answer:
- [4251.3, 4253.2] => 3.19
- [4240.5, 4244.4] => 3.76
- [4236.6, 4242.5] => 3.21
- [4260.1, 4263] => 4.15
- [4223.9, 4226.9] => 3.12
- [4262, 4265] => 4.92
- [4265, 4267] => 4.47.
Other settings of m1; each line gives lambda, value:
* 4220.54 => 4.92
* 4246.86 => 3.63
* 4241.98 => 3.86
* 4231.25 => 4.1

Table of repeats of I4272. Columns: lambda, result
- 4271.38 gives 4.4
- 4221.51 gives 3.56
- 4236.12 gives 3.86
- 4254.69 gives 4.11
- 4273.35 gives 4.28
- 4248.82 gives 3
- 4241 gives 4.85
